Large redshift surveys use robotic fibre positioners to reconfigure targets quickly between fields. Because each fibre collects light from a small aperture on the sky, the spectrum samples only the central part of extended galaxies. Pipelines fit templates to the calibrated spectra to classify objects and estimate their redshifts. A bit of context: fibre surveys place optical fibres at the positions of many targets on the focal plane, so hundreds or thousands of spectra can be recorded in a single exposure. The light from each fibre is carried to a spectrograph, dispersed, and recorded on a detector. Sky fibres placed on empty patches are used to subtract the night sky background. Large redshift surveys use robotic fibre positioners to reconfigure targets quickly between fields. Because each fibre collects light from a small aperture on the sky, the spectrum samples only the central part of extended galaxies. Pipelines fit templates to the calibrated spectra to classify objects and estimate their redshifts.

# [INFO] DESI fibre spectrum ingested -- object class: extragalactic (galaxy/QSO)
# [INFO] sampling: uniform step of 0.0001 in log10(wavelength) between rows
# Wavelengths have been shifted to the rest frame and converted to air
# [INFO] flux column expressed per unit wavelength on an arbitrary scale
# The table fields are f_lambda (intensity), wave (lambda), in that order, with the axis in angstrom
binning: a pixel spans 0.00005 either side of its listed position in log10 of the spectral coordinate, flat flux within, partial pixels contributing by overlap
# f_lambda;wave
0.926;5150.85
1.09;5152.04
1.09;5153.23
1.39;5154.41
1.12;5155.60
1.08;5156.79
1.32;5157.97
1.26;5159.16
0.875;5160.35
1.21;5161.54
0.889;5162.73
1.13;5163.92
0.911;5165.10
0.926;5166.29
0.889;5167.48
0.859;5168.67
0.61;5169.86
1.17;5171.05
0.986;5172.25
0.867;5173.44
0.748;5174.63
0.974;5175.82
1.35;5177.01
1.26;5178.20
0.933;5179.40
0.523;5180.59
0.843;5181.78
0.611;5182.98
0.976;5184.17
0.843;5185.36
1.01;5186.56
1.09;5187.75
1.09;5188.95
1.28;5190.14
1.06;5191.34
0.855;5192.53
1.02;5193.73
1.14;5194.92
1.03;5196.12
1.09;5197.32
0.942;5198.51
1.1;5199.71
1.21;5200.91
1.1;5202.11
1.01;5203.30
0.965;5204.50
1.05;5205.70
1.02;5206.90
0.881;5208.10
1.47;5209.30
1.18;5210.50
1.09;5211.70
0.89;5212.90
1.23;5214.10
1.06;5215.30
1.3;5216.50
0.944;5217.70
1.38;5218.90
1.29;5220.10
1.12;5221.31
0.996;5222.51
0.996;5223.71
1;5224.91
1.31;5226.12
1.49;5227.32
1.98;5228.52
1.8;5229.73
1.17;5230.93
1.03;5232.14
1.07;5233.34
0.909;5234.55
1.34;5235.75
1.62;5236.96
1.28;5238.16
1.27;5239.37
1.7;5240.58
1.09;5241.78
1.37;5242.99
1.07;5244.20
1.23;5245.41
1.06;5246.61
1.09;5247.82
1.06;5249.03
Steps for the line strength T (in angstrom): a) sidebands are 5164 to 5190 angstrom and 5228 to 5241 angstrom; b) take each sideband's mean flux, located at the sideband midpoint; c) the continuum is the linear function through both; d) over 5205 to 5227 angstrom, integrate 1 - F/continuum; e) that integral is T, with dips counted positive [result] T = 1.9 angstrom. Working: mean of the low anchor 0.938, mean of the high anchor 1.37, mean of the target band 1.13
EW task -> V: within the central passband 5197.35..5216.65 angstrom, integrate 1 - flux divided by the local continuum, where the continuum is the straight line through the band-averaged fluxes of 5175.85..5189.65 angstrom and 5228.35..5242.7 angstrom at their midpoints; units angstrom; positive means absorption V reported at 0.75 angstrom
